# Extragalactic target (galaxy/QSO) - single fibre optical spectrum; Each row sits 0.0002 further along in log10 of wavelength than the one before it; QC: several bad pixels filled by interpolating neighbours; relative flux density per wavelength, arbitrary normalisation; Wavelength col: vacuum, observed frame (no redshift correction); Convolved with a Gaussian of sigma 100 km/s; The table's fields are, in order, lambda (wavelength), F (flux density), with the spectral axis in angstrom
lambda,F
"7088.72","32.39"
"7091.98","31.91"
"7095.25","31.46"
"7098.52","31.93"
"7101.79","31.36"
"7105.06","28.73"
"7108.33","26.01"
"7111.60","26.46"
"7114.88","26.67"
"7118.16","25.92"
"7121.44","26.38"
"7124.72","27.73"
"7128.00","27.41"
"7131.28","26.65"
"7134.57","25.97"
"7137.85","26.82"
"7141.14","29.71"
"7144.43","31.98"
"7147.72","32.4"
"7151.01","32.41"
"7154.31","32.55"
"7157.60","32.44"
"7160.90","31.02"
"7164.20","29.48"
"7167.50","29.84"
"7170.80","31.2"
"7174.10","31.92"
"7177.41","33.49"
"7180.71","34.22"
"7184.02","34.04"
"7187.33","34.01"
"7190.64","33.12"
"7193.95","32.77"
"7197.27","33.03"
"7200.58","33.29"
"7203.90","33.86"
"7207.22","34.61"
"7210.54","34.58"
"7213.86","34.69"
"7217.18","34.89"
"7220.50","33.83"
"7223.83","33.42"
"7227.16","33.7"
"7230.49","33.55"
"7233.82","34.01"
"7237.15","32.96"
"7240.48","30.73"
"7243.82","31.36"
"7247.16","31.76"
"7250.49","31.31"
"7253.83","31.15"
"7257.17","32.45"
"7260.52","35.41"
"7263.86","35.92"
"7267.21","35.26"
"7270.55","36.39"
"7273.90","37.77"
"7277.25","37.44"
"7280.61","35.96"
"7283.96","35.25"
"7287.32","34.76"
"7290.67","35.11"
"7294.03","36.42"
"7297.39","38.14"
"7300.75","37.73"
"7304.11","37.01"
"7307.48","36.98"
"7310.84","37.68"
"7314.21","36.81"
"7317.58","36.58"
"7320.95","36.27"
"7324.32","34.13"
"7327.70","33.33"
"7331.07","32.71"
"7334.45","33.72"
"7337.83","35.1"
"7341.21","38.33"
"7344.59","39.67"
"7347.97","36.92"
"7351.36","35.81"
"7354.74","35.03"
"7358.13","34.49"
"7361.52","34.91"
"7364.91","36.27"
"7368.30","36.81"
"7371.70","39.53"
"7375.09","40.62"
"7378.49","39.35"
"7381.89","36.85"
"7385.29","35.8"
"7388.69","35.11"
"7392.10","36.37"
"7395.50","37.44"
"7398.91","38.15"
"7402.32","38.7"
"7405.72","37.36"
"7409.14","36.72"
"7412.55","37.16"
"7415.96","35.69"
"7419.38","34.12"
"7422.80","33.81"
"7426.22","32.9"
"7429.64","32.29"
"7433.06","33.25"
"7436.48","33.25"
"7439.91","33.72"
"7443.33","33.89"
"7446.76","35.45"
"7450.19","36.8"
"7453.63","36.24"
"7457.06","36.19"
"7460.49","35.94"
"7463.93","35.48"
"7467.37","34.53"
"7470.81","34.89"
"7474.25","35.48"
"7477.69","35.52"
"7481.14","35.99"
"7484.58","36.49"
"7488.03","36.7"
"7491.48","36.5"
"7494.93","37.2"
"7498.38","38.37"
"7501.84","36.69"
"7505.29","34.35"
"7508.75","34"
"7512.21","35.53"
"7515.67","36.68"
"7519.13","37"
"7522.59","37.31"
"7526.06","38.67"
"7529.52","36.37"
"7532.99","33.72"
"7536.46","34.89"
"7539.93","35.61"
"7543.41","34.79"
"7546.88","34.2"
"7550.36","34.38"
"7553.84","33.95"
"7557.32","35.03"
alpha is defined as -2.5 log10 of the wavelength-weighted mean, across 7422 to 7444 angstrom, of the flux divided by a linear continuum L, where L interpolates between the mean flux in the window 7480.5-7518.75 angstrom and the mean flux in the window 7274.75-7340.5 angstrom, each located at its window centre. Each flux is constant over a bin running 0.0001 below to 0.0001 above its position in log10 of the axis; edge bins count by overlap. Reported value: 0.09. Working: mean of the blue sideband 35.9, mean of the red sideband 36.3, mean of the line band 33.3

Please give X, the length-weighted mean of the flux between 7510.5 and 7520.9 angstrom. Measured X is 36.4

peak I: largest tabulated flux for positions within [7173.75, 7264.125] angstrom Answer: 35.92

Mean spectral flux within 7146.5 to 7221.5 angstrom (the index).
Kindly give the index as 32.9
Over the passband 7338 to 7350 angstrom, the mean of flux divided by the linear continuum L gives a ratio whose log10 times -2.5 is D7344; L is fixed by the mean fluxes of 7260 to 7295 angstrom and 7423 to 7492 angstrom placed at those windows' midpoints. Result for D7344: -0.06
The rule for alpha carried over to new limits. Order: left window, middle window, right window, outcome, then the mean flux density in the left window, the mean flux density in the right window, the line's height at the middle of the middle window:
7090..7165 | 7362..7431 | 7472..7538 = -0.072 mag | 29.3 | 36.2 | 34.2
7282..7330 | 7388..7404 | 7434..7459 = -0.055 mag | 36.1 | 35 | 35.4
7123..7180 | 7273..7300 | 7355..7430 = -0.082 mag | 30.2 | 36.4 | 33.7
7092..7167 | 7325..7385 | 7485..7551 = -0.101 mag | 29.2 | 36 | 33.1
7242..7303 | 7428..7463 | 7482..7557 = 0.027 mag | 35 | 35.9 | 35.6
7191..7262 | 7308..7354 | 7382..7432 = -0.038 mag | 33.2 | 35.8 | 34.7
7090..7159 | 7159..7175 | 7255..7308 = 0.014 mag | 29.2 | 36.1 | 31.1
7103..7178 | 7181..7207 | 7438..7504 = -0.110 mag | 29.2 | 35.9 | 30.3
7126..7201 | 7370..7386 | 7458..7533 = -0.125 mag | 31.3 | 36.1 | 34.4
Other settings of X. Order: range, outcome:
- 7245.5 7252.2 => 31.6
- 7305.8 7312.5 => 37.4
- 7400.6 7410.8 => 37.6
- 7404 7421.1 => 36.2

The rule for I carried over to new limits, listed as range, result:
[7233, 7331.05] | 38.14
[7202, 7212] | 34.61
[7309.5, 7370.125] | 39.67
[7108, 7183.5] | 34.22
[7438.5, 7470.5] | 36.8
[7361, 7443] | 40.62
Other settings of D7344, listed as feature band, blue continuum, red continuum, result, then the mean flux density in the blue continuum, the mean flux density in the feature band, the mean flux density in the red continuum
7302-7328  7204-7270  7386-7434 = -0.05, 33.5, 36.3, 35.7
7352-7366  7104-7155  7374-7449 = -0.03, 28.3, 35.2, 35.8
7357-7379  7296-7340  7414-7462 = -0.06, 35.9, 37.4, 34.6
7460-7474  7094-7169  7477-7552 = 0.00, 29.2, 35.2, 36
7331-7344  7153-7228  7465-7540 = -0.04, 33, 35.6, 36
